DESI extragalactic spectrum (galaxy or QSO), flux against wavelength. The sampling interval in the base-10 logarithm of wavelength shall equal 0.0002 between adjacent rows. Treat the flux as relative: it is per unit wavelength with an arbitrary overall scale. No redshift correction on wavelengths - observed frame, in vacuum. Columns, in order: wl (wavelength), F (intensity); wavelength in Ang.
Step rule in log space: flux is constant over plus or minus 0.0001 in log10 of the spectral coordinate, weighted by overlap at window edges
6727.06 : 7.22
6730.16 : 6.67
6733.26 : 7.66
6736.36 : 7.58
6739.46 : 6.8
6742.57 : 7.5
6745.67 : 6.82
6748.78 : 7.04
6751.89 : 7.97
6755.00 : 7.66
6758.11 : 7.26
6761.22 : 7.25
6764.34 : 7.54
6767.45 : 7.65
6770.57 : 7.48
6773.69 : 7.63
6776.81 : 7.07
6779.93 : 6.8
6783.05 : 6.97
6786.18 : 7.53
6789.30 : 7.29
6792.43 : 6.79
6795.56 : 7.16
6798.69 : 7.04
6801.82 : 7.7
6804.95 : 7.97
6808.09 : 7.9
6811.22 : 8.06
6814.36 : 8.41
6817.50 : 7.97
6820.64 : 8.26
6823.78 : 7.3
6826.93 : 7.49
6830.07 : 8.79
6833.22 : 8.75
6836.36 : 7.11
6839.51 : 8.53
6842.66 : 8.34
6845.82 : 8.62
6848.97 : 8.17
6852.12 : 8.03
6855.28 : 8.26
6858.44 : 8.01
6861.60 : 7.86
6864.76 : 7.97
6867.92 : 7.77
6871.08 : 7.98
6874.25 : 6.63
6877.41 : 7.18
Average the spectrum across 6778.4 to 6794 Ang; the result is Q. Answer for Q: 7.08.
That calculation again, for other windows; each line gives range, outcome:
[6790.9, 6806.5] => 7.33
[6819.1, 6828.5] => 7.68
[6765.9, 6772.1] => 7.56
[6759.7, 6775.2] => 7.51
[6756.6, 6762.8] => 7.25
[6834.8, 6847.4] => 8.15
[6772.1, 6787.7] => 7.2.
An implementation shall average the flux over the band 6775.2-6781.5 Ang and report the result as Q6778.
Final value 6.95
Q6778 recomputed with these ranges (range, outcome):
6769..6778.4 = 7.39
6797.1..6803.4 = 7.38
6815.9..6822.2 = 8.12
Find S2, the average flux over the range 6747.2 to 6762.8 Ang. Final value 7.43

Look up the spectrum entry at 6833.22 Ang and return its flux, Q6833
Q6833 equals 8.75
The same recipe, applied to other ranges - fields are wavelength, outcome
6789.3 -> 7.29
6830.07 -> 8.79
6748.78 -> 7.04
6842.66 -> 8.34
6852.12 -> 8.03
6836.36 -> 7.11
